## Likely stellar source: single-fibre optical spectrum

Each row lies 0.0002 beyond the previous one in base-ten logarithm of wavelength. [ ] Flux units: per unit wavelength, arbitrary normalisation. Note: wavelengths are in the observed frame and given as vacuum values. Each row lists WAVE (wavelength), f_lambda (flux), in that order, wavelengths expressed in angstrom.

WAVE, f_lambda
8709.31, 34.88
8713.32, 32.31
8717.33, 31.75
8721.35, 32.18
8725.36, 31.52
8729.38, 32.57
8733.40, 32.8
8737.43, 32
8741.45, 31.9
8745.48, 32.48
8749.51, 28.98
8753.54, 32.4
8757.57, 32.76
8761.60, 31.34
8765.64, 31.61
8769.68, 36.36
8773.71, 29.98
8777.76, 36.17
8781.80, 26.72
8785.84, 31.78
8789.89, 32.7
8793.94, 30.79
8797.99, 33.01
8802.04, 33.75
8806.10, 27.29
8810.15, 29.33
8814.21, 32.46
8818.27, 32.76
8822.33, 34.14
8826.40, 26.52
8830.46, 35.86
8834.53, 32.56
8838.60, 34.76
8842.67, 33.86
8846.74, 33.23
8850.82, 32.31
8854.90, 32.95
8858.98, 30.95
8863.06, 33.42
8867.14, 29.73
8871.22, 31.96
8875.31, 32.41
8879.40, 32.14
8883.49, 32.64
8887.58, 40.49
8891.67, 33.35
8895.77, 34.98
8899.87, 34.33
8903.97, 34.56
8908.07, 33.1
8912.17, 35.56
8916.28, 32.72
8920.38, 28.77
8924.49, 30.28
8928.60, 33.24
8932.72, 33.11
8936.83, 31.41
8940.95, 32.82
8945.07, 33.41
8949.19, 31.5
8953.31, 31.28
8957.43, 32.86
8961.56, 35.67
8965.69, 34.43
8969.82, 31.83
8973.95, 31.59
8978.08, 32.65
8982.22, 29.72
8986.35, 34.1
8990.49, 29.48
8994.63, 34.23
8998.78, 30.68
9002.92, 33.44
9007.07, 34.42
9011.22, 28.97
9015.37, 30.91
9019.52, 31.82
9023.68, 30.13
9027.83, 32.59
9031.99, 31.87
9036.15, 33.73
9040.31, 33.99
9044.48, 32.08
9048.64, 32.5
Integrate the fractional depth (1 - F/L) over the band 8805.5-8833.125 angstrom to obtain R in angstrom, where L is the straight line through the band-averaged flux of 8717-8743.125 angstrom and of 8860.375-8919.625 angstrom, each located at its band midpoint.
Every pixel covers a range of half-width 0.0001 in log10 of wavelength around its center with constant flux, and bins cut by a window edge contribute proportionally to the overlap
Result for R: 1.3 angstrom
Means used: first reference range 32.1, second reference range 33.5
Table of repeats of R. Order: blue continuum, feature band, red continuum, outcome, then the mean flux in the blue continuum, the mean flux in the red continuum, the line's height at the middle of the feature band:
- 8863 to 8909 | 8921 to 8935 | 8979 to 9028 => 0.5 angstrom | 33.6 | 31.7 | 32.9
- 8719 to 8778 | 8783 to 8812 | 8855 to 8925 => 1.2 angstrom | 32.2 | 33.1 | 32.5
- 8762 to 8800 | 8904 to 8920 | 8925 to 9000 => -0.5 angstrom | 32.1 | 32.4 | 32.3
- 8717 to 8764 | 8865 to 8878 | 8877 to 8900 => 1.1 angstrom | 31.9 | 34.6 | 34.3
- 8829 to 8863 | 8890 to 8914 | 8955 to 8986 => -0.9 angstrom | 33.3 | 32.7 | 33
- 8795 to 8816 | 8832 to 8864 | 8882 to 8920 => -0.4 angstrom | 31.1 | 34.4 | 32.6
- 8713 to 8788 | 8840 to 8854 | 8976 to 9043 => -0.5 angstrom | 32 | 32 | 32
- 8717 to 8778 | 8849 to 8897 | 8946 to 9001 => -1.2 angstrom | 32.2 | 32.3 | 32.3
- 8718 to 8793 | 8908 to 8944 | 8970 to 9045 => -0.4 angstrom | 32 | 32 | 32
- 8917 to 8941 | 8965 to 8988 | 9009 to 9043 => -0.4 angstrom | 31.6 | 31.8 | 31.7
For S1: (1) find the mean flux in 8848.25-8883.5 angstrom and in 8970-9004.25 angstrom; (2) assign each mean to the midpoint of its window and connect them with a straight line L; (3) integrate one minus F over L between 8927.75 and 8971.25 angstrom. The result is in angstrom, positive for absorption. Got -1.2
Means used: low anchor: 32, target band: 32.9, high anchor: 32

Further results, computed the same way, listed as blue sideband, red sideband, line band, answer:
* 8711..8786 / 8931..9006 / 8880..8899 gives -1.6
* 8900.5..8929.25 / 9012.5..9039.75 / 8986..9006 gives -0.2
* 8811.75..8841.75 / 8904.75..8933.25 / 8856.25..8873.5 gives 0.5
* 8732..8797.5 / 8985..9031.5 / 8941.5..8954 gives -0.1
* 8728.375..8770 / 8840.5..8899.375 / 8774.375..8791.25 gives 0.4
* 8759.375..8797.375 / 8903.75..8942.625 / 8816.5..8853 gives -0.8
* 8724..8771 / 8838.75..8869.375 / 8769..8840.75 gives 0.8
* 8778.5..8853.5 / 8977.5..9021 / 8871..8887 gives -0.6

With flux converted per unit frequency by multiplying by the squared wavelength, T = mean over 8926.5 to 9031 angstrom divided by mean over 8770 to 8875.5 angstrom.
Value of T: 1.04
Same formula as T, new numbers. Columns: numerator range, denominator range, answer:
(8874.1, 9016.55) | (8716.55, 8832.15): 1.07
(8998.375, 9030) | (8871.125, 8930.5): 0.97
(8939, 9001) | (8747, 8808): 1.07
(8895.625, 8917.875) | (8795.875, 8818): 1.12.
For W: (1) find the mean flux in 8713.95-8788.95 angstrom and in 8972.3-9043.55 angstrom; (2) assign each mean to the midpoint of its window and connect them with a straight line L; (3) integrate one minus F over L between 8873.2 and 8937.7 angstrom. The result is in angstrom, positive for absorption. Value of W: -2.7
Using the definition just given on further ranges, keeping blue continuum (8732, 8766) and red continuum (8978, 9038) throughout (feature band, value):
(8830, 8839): -0.6 angstrom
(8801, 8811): 0.6 angstrom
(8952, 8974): -0.9 angstrom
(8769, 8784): -0.1 angstrom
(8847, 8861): -0.2 angstrom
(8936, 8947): -0.3 angstrom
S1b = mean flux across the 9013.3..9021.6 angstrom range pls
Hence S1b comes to 31.4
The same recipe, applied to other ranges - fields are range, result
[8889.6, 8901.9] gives 34.2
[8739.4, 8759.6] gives 31.7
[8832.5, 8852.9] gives 33.3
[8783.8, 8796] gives 31.8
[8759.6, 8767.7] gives 31.5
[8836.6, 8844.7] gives 34.3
